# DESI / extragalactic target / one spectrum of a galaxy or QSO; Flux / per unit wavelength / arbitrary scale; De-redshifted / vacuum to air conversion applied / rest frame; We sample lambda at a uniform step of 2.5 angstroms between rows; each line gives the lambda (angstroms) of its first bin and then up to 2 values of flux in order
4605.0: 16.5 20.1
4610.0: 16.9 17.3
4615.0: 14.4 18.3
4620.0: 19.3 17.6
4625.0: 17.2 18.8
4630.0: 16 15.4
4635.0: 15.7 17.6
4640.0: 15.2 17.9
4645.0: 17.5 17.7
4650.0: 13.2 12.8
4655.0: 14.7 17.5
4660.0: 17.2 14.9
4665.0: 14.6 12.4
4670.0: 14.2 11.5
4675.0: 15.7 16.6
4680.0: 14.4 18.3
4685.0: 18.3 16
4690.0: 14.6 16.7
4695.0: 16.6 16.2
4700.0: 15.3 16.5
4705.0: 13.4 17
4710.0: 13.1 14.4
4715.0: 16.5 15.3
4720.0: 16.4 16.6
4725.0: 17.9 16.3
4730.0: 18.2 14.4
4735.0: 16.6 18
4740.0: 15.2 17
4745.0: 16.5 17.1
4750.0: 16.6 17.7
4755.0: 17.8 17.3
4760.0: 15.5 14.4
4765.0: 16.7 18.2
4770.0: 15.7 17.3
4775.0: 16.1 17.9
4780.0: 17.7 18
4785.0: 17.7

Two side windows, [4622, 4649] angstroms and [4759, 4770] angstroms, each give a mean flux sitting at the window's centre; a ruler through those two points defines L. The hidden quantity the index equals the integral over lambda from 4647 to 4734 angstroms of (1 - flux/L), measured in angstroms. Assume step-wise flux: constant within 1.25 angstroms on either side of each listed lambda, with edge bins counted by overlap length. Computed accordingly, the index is 5.3 angstroms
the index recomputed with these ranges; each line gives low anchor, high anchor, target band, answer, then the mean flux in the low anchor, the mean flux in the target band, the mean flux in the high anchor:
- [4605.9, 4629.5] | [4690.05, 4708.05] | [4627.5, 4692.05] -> 4.1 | 17.7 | 15.7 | 15.8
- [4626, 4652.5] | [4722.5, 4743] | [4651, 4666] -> 1.0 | 16.3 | 15.3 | 16.7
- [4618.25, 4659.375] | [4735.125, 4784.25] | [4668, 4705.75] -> 2.5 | 16.5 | 15.6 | 16.9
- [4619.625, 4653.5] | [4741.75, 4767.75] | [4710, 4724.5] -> 0.8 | 16.5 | 15.7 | 16.7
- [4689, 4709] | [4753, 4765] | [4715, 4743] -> -0.8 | 15.8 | 16.5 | 16.4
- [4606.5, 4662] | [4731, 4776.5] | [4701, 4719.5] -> 1.6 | 16.7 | 15.2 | 16.6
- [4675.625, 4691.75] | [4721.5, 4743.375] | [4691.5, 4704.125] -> 0.2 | 16.4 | 16.2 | 16.7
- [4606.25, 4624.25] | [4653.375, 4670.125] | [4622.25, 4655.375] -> 0.3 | 17.7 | 16.2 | 15.1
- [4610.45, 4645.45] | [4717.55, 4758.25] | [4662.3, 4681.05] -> 3.0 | 17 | 14.3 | 16.8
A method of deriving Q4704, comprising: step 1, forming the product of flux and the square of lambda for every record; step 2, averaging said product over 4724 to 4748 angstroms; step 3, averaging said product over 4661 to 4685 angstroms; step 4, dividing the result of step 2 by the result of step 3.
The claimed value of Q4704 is 1.1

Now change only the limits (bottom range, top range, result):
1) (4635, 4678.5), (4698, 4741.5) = 1.07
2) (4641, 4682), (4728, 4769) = 1.14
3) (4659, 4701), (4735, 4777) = 1.11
